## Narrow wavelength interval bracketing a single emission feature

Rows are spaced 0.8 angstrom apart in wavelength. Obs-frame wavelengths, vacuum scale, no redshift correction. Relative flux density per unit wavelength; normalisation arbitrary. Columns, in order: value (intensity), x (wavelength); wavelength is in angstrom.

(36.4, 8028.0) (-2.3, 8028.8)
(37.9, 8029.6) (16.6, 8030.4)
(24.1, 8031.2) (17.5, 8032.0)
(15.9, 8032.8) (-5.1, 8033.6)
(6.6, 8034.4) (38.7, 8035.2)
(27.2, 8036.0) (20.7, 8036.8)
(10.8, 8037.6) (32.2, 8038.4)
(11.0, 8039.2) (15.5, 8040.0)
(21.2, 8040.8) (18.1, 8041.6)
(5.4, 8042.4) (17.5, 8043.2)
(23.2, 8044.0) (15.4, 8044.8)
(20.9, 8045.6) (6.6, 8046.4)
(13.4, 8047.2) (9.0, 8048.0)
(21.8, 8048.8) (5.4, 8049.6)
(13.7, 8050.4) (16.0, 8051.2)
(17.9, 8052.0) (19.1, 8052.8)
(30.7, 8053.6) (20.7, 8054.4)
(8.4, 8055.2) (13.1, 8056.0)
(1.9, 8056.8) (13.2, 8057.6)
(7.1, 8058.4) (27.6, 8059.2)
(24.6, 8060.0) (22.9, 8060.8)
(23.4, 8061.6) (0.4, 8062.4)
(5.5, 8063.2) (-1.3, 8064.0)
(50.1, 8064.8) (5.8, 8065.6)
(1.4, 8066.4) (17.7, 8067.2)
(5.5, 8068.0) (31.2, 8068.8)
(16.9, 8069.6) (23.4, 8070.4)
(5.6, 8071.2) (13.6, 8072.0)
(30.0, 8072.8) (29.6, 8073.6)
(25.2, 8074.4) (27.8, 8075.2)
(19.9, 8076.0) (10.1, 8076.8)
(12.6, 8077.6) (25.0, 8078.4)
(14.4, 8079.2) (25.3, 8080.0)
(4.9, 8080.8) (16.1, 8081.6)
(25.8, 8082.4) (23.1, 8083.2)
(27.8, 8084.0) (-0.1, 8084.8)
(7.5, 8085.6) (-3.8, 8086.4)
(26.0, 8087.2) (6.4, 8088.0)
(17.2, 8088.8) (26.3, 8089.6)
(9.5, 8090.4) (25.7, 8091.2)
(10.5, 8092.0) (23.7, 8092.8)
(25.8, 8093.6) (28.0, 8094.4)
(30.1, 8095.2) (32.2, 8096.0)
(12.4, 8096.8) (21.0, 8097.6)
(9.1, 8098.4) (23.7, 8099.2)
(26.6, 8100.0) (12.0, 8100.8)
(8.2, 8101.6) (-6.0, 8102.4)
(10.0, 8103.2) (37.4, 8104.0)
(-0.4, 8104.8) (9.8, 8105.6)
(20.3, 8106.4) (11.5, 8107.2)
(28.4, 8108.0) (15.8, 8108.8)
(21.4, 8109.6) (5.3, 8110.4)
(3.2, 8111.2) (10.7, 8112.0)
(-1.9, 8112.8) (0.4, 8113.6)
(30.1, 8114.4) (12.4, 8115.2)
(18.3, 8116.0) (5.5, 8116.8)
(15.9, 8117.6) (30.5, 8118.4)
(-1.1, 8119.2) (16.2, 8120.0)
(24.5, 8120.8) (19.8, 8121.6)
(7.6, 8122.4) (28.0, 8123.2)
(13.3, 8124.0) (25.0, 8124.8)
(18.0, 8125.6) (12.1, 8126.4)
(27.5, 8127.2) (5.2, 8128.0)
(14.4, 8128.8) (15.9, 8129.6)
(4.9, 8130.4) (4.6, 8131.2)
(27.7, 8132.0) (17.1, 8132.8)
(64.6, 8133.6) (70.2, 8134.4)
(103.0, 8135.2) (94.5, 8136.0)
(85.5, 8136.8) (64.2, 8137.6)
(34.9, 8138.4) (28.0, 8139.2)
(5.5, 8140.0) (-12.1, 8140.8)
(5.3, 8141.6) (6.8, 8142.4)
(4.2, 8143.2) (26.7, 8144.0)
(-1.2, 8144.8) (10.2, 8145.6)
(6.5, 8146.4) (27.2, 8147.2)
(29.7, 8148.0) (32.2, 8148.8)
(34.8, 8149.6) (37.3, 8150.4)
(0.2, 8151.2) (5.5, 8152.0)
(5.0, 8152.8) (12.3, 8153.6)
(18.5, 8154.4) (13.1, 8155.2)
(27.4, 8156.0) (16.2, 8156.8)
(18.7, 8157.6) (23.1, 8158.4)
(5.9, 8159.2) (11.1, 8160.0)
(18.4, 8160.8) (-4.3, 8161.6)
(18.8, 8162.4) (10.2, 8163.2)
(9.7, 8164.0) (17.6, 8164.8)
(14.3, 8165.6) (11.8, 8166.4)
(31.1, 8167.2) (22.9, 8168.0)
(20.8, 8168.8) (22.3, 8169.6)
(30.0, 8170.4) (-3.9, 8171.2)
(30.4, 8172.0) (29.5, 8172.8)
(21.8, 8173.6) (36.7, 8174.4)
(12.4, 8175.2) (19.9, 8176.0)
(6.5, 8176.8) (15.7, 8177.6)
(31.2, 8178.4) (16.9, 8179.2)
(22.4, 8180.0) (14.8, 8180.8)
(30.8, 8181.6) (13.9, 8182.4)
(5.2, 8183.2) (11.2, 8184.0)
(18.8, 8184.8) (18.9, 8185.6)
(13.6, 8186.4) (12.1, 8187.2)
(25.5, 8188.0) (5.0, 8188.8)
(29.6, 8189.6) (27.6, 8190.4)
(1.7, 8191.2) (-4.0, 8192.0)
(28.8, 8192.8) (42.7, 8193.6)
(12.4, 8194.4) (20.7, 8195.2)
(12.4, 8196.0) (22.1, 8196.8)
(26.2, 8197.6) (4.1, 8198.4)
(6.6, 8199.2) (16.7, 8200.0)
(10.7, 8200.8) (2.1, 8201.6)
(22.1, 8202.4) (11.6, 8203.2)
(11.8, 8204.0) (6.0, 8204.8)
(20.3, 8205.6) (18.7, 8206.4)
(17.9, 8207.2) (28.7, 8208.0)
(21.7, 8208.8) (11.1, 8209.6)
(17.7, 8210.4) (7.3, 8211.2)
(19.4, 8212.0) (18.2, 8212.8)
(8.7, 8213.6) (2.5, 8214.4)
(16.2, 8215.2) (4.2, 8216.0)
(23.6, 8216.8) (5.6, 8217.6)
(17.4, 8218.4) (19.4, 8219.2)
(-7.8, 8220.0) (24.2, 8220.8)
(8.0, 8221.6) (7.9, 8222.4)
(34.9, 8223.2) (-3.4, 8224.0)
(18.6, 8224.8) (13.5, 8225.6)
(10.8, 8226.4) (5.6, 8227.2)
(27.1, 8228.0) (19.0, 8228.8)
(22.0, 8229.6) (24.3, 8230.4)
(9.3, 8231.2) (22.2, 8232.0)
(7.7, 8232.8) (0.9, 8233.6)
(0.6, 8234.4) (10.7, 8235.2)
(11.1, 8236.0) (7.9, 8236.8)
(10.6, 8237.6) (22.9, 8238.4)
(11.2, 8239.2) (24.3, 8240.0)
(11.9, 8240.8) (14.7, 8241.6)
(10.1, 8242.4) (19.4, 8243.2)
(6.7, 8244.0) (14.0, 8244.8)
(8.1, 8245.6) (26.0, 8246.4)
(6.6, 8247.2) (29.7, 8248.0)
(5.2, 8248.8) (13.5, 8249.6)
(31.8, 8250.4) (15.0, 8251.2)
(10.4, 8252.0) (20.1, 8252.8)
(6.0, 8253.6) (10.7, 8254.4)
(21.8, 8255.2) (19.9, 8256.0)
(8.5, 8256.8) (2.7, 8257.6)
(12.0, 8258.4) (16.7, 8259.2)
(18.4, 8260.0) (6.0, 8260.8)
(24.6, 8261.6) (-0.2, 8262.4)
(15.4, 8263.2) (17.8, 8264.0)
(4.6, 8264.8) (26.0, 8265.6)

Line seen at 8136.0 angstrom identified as H-gamma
